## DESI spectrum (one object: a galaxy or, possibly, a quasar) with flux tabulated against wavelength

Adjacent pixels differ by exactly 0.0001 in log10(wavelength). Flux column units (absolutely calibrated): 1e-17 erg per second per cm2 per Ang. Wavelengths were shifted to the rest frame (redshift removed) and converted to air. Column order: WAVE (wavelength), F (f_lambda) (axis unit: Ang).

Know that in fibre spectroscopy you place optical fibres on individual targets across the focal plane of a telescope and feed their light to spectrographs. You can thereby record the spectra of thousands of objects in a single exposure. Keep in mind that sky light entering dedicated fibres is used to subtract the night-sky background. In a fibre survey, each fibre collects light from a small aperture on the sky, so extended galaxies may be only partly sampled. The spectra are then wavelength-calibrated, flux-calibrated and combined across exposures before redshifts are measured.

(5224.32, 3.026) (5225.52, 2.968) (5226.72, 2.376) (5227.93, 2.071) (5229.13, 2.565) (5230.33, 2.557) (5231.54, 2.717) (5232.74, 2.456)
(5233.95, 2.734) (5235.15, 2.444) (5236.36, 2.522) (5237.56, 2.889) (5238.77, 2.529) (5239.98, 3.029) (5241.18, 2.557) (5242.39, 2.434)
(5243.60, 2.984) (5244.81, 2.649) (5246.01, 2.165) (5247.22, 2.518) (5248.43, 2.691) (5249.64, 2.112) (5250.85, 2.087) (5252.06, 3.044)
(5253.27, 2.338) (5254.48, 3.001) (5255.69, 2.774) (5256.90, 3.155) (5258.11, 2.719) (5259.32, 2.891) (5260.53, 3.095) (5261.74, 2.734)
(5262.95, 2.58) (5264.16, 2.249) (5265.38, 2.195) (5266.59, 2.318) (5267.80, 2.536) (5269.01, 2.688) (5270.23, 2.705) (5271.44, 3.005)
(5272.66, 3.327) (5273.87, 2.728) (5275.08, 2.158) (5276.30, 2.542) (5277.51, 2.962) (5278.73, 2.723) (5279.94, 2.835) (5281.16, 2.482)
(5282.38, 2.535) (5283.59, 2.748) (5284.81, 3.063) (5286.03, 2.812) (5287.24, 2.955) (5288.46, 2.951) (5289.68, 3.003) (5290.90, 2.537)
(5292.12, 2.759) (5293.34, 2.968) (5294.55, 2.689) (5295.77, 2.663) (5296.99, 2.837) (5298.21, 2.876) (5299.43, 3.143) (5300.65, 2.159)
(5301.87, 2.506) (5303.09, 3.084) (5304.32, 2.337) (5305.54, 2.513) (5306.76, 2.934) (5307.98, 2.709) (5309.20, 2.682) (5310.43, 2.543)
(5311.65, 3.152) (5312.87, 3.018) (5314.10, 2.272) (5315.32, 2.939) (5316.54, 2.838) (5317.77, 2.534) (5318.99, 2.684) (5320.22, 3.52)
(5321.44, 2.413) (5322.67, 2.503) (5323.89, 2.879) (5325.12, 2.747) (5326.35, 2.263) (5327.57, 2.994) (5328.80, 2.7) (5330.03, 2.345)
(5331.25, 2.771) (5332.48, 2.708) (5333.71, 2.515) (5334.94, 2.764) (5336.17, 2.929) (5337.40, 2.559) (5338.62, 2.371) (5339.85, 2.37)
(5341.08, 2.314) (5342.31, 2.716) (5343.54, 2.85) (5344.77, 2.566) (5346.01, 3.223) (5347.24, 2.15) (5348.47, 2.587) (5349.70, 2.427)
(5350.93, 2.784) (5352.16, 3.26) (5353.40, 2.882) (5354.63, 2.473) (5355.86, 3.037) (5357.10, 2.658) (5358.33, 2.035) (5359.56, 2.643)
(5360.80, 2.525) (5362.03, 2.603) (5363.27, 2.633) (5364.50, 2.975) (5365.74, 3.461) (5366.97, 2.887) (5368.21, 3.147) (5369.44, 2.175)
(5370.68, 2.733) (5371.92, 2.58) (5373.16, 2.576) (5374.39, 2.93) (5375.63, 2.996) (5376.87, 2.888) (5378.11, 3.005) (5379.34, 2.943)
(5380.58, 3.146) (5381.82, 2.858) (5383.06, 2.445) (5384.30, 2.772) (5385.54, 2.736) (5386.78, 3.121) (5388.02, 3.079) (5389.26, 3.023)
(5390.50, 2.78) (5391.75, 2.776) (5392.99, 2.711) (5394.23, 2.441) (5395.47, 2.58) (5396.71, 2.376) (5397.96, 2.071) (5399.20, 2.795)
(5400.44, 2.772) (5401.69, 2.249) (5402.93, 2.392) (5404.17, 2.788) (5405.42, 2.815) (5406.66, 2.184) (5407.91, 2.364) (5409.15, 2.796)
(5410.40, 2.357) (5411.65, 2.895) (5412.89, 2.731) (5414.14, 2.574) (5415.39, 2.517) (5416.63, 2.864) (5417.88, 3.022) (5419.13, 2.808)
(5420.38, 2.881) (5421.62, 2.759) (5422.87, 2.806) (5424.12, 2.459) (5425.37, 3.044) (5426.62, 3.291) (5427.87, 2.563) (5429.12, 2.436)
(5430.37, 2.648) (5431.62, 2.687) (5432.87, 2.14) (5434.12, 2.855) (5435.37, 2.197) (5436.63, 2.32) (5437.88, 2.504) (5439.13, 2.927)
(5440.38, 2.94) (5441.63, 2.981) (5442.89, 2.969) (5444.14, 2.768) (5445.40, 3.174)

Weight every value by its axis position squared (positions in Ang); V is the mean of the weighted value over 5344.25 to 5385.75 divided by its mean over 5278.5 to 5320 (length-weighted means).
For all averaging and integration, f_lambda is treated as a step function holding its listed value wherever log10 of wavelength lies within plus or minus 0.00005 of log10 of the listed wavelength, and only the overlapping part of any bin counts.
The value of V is 1.0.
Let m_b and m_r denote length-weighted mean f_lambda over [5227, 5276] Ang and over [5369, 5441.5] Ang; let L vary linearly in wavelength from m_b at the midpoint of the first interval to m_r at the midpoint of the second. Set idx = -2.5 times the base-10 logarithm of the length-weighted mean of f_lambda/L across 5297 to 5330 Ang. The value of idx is -0.03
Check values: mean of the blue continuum 2.62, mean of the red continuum 2.69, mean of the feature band 2.72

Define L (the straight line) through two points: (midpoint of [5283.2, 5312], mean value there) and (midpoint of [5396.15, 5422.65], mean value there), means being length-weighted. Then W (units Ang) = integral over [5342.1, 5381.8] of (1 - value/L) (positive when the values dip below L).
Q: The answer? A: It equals -1.2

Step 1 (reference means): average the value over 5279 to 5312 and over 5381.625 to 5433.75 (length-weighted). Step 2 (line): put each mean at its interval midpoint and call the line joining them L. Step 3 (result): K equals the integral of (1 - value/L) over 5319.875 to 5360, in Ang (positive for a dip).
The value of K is 0.9 Ang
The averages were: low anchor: 2.75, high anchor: 2.68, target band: 2.66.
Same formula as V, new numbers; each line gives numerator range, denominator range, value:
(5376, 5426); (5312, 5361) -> 1.04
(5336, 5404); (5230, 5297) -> 1.05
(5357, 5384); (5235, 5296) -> 1.07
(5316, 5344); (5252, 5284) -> 1.01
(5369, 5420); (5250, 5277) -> 1.06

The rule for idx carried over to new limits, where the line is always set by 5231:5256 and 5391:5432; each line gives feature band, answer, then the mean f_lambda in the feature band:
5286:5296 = -0.08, 2.82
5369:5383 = -0.06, 2.8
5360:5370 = -0.07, 2.8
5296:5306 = -0.03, 2.68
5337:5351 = 0.03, 2.57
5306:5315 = -0.06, 2.76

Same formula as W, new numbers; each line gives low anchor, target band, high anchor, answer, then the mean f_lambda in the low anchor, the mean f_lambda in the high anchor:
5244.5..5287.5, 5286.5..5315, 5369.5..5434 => -0.8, 2.67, 2.71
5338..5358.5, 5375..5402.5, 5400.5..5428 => -0.8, 2.64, 2.69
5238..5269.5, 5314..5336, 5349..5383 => 0.2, 2.62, 2.78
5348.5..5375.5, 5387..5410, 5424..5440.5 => 0.6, 2.74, 2.64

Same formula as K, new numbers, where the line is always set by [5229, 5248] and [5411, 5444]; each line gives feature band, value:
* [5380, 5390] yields -0.7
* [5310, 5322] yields -0.6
